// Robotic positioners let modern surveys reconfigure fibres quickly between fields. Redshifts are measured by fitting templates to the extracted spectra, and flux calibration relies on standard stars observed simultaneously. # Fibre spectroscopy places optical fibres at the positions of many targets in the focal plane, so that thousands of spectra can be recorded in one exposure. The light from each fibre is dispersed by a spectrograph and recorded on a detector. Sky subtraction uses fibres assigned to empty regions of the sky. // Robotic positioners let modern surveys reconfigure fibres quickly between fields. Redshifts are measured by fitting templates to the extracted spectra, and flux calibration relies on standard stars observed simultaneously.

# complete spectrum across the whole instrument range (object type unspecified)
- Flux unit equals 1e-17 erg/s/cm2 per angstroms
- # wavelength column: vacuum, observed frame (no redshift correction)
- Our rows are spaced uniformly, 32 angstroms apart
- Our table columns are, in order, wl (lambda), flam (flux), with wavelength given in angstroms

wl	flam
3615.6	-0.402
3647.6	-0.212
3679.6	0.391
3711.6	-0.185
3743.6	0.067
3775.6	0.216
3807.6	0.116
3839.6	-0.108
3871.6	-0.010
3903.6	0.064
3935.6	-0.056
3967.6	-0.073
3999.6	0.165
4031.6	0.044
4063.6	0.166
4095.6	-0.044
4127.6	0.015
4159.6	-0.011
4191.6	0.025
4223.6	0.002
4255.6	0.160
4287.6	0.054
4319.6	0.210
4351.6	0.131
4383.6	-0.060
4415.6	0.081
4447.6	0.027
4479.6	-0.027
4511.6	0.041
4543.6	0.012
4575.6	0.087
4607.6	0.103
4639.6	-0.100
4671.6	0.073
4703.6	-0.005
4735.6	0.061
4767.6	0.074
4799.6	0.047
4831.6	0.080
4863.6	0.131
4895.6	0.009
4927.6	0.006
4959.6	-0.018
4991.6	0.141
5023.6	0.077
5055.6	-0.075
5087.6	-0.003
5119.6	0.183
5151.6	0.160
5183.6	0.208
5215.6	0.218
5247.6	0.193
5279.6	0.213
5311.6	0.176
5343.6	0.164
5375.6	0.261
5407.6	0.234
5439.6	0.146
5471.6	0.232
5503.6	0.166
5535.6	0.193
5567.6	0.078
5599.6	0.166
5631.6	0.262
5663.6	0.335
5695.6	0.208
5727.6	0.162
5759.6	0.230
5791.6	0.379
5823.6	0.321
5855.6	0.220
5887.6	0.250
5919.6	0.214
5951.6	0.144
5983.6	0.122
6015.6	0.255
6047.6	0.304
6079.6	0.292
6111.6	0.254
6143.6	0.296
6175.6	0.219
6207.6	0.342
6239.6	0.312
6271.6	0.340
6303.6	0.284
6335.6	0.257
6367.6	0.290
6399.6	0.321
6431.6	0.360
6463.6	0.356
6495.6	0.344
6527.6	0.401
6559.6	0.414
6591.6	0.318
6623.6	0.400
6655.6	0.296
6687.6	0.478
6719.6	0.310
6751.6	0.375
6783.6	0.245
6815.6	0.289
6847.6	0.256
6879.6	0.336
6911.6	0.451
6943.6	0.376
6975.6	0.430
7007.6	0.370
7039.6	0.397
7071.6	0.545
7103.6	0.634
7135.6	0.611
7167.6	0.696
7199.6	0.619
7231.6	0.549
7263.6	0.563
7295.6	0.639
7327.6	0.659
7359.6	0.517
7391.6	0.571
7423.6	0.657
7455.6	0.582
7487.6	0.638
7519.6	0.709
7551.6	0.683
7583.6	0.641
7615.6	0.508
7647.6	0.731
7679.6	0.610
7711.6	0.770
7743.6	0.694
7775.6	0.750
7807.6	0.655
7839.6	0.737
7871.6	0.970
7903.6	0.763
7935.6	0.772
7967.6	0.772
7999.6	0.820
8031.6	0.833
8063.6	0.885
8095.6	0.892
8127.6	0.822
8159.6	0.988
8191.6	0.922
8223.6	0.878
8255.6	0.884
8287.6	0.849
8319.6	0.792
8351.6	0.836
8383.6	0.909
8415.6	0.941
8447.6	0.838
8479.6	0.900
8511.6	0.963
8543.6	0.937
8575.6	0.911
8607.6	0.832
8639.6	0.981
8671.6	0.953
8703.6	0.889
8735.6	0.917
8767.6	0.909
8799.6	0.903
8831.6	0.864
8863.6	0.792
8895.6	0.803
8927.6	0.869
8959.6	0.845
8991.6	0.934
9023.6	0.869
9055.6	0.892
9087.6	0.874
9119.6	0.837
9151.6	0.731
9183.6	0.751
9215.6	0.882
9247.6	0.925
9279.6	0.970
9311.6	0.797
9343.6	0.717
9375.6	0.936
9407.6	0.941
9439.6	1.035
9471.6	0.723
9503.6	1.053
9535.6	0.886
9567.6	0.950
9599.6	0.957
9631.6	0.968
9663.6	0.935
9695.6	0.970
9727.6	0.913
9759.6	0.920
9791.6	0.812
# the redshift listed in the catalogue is 0.77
